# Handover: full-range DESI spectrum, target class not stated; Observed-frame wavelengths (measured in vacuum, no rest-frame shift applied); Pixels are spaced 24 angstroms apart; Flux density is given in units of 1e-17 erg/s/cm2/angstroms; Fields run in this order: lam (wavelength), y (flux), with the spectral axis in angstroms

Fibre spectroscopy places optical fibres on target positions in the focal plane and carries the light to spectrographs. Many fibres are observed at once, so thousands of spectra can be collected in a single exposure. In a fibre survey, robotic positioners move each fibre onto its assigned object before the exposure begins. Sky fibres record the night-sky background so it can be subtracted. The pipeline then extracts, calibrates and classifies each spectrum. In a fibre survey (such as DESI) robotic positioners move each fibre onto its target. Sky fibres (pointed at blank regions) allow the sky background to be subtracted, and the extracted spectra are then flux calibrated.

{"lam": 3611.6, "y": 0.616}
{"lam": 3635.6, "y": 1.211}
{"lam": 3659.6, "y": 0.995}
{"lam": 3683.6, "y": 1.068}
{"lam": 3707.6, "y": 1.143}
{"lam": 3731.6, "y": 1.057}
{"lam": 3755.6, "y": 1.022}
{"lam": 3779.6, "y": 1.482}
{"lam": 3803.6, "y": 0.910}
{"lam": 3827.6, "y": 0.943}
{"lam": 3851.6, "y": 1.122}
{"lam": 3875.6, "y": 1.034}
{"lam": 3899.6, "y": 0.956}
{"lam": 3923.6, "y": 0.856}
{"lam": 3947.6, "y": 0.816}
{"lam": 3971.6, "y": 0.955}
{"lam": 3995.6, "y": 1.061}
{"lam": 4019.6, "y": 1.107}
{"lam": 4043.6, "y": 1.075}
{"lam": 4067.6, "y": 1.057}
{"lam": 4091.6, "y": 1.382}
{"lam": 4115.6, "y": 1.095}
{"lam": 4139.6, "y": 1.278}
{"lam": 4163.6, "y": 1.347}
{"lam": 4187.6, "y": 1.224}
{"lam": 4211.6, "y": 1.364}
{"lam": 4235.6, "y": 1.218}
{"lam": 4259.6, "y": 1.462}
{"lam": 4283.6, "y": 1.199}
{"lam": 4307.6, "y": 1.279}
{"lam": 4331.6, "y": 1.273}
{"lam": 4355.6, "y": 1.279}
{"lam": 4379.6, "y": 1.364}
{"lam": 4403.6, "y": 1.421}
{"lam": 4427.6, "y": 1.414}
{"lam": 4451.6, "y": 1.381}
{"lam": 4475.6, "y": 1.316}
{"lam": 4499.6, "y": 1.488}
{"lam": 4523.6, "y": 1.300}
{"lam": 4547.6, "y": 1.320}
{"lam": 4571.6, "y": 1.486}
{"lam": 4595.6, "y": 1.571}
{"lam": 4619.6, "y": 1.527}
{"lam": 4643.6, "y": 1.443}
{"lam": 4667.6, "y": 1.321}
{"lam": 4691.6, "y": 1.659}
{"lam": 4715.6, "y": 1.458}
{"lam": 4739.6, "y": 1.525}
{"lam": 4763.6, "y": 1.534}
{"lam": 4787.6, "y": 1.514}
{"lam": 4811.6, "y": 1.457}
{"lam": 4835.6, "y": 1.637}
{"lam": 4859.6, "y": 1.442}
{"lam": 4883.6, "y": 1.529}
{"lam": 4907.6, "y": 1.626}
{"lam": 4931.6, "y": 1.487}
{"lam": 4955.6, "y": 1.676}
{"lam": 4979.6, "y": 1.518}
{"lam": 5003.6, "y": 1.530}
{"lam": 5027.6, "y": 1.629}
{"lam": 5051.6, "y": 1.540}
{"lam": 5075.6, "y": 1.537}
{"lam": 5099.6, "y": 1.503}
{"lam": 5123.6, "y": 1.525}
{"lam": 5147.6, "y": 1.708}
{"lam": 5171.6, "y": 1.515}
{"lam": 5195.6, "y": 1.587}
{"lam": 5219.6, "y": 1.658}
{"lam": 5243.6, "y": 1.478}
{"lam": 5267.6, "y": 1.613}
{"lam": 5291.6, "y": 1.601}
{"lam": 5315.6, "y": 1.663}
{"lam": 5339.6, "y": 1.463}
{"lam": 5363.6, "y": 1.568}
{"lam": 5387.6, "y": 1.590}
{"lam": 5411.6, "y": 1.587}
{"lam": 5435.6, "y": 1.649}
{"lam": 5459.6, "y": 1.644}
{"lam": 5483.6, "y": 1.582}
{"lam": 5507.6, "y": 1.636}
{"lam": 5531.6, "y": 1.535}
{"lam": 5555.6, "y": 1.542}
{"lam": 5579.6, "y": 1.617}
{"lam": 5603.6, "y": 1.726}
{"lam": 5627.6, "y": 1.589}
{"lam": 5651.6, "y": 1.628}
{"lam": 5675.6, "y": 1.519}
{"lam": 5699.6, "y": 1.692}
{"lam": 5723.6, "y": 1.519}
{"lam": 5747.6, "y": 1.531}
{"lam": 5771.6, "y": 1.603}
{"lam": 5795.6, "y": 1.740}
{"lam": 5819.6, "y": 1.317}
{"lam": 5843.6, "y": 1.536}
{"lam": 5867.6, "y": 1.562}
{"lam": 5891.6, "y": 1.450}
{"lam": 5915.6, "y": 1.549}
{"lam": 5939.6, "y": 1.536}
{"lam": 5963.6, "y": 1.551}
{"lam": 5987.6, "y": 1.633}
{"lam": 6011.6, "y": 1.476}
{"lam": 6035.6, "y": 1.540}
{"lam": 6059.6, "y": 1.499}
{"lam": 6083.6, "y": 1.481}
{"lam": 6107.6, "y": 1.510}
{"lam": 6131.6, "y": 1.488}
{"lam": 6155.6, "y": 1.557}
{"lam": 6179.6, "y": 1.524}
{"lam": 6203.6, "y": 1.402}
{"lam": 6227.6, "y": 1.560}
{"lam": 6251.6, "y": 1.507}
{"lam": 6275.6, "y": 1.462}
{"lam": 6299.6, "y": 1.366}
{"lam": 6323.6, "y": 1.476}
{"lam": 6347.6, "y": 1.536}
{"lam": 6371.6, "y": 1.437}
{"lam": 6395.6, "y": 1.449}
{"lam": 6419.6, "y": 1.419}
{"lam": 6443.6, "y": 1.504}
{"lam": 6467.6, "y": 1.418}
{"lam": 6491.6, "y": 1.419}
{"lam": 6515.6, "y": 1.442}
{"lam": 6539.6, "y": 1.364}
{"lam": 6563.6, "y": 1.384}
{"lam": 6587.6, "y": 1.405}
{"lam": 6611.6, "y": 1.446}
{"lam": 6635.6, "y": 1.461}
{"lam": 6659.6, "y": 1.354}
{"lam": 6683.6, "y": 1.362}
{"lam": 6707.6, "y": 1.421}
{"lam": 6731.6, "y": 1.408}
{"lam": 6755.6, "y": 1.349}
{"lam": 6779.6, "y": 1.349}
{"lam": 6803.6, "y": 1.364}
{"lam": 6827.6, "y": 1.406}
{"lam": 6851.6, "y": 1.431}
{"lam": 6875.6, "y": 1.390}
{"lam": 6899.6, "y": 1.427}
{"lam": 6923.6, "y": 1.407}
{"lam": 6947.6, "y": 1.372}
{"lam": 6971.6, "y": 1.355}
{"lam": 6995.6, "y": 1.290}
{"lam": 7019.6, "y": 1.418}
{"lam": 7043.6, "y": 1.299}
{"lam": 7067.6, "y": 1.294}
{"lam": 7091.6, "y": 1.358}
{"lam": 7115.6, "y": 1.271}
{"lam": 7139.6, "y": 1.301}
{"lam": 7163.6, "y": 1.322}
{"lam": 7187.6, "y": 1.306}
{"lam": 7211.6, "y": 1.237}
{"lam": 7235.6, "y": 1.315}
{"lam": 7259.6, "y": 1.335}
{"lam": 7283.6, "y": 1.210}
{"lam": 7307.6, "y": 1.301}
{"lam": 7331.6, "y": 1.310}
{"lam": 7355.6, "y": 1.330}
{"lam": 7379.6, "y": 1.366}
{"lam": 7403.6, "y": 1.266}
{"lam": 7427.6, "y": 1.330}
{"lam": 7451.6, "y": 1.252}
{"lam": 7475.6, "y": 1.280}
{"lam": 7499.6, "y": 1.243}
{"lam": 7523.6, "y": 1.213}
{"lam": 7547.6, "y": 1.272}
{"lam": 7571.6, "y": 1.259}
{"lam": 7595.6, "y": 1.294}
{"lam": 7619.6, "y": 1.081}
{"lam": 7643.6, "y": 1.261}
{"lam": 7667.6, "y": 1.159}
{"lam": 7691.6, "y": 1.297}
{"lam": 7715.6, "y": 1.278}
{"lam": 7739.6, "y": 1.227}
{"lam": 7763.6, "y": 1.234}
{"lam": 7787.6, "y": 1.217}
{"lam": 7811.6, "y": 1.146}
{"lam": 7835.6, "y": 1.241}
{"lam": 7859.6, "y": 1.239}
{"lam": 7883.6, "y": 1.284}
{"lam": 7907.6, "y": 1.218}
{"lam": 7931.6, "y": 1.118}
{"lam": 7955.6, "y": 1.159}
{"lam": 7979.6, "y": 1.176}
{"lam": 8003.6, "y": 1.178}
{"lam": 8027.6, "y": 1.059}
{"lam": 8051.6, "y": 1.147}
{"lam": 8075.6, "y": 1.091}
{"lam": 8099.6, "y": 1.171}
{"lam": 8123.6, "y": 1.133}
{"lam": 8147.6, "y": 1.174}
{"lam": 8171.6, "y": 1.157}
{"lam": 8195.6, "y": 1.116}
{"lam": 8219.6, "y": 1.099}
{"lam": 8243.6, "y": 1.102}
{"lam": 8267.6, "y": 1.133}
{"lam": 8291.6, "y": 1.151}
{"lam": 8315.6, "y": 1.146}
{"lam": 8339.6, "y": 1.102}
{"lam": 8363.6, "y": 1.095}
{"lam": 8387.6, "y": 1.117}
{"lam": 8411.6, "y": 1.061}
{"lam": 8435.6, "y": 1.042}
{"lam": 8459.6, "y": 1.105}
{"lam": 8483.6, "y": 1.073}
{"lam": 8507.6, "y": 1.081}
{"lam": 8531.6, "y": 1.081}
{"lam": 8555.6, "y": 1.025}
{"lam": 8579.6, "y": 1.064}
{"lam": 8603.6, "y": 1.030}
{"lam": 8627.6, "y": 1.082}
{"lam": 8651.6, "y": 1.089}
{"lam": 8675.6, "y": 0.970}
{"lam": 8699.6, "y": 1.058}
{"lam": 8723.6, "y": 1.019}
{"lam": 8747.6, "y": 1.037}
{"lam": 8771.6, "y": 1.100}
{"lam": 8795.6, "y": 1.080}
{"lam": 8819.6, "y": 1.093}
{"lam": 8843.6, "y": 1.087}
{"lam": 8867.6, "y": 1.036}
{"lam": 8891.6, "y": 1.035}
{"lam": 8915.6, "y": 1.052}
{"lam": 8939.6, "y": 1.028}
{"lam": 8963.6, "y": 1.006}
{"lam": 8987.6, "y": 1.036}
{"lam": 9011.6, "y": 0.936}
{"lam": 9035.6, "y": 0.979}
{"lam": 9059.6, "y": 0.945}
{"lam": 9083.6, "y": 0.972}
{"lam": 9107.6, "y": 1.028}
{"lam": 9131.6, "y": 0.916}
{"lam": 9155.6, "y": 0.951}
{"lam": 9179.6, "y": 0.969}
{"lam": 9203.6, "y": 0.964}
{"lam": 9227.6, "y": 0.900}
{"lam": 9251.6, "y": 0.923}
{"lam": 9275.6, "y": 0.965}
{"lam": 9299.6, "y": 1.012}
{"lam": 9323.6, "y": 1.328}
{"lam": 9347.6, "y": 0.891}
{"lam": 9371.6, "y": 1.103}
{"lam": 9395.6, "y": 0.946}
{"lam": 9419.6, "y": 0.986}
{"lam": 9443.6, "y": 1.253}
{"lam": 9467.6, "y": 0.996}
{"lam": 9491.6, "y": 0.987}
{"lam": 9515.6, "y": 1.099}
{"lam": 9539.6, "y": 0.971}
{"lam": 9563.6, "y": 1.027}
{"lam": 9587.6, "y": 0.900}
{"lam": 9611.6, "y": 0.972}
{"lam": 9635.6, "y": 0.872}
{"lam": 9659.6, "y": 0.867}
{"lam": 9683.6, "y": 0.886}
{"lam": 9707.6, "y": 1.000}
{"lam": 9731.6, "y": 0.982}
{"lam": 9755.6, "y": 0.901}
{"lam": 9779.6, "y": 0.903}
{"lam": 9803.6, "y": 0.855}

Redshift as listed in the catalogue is 0.001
